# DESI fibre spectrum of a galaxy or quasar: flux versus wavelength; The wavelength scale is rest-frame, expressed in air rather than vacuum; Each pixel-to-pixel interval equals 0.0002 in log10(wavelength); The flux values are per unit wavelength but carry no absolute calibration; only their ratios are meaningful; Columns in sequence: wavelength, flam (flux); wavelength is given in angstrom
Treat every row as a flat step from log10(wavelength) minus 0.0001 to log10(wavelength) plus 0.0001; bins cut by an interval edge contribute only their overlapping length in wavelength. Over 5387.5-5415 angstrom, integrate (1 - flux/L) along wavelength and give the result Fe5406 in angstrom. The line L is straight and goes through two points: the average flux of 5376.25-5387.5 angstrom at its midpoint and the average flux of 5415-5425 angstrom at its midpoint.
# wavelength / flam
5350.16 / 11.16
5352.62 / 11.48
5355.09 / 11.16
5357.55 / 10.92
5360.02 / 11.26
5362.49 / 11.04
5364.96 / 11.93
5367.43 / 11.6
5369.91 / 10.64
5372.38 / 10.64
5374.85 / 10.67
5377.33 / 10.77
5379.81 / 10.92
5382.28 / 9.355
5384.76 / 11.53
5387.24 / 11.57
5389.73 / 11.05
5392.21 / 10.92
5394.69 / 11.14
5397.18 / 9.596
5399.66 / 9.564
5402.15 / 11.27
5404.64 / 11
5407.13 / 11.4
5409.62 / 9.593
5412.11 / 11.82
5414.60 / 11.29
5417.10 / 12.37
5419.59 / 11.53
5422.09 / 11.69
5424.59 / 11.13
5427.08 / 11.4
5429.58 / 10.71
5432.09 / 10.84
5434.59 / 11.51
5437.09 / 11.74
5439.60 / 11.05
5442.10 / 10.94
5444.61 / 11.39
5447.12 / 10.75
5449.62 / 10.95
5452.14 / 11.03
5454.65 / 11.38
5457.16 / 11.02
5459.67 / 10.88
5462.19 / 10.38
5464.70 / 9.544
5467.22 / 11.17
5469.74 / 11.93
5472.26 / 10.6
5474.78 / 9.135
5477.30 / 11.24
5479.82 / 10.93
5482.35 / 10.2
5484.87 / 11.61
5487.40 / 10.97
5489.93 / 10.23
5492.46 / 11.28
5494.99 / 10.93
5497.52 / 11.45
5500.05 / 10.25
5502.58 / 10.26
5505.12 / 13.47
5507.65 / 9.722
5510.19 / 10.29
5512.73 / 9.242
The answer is 1.1 angstrom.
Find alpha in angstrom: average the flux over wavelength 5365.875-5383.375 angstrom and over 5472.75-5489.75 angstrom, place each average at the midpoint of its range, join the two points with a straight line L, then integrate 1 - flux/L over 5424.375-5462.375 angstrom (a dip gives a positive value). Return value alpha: -1.5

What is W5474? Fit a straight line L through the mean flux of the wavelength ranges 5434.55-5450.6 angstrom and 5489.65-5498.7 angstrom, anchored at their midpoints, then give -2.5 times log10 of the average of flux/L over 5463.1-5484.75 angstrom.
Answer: 0.05 mag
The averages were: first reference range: 11.2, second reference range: 11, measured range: 10.6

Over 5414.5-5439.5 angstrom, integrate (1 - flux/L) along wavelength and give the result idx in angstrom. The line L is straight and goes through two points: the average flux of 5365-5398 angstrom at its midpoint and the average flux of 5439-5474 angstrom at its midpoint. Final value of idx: -1.2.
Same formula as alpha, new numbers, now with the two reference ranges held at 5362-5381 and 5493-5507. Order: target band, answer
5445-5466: 0.71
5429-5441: -0.08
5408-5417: -0.02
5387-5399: 0.35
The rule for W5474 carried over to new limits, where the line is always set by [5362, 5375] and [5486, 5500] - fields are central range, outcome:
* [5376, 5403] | 0.040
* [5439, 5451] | -0.002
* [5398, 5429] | -0.009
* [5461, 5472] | 0.021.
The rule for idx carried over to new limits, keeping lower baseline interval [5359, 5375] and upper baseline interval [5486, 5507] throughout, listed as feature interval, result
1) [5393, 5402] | 0.7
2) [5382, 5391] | 0.1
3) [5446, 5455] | 0.1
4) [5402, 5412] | 0.2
